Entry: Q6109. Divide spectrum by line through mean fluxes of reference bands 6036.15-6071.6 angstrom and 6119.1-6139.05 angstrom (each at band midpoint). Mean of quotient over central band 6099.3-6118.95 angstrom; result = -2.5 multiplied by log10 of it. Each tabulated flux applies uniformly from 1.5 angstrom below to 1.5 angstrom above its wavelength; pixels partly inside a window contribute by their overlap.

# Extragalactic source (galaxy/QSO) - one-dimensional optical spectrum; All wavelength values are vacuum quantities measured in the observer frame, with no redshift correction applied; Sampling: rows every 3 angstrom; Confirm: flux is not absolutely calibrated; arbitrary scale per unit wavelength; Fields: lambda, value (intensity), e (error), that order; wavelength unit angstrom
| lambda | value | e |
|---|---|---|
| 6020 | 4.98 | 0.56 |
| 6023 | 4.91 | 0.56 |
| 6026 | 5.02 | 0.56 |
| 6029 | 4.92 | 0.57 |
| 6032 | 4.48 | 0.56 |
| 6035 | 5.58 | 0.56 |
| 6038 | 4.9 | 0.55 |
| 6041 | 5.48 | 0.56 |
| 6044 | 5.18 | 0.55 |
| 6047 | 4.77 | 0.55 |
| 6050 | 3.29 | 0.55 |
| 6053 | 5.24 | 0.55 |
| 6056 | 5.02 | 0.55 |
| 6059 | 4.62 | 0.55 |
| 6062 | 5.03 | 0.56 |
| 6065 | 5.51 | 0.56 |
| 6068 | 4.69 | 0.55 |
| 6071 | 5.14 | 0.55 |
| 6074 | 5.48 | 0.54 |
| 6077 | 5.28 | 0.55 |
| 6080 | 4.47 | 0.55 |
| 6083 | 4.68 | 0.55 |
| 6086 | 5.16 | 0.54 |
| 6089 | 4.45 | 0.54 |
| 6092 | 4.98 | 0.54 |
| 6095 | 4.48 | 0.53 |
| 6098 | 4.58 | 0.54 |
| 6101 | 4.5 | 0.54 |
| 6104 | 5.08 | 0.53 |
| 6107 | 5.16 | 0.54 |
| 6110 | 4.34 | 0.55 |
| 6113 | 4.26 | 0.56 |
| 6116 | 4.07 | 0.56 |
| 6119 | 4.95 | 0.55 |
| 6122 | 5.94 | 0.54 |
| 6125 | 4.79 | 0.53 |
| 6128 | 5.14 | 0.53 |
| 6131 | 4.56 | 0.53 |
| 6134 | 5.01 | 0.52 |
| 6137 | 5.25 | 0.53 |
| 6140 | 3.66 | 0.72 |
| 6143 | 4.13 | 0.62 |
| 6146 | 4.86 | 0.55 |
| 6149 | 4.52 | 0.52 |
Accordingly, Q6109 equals 0.10 mag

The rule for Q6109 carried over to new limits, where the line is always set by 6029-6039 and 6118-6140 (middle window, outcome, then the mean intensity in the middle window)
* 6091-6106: 0.059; 4.73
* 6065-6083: -0.008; 5.03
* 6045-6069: 0.045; 4.78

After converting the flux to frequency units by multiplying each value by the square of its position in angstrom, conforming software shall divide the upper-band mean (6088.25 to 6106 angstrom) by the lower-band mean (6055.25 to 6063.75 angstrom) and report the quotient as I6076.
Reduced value 0.97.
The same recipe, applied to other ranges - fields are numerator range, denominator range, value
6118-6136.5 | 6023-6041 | 1.04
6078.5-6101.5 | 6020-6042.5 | 0.95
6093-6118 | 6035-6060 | 0.96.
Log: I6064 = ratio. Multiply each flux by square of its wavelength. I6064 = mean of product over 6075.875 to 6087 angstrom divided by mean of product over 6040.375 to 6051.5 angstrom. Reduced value 1.07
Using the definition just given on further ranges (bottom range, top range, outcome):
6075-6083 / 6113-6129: 1.02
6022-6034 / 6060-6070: 1.05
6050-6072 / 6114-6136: 1.02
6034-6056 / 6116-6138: 1.05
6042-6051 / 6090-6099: 1.05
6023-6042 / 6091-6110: 0.96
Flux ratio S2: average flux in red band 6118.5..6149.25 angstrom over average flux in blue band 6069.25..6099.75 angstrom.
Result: 0.99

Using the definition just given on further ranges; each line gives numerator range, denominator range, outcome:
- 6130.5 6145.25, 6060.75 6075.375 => 0.88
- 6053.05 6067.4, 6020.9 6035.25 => 1.02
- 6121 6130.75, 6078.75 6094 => 1.09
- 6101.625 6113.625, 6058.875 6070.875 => 0.94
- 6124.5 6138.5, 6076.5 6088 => 1.02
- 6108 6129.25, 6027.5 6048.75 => 0.95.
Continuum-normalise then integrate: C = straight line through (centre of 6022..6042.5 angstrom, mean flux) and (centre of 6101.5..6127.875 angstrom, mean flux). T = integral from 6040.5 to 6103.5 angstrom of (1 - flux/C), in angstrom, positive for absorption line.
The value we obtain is 1.1 angstrom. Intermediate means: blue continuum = 5.04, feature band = 4.85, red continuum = 4.83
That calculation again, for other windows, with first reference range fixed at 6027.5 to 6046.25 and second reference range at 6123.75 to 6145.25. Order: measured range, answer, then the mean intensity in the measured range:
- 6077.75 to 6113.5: 0.9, 4.7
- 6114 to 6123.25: -0.4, 4.92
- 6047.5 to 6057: 0.9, 4.52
